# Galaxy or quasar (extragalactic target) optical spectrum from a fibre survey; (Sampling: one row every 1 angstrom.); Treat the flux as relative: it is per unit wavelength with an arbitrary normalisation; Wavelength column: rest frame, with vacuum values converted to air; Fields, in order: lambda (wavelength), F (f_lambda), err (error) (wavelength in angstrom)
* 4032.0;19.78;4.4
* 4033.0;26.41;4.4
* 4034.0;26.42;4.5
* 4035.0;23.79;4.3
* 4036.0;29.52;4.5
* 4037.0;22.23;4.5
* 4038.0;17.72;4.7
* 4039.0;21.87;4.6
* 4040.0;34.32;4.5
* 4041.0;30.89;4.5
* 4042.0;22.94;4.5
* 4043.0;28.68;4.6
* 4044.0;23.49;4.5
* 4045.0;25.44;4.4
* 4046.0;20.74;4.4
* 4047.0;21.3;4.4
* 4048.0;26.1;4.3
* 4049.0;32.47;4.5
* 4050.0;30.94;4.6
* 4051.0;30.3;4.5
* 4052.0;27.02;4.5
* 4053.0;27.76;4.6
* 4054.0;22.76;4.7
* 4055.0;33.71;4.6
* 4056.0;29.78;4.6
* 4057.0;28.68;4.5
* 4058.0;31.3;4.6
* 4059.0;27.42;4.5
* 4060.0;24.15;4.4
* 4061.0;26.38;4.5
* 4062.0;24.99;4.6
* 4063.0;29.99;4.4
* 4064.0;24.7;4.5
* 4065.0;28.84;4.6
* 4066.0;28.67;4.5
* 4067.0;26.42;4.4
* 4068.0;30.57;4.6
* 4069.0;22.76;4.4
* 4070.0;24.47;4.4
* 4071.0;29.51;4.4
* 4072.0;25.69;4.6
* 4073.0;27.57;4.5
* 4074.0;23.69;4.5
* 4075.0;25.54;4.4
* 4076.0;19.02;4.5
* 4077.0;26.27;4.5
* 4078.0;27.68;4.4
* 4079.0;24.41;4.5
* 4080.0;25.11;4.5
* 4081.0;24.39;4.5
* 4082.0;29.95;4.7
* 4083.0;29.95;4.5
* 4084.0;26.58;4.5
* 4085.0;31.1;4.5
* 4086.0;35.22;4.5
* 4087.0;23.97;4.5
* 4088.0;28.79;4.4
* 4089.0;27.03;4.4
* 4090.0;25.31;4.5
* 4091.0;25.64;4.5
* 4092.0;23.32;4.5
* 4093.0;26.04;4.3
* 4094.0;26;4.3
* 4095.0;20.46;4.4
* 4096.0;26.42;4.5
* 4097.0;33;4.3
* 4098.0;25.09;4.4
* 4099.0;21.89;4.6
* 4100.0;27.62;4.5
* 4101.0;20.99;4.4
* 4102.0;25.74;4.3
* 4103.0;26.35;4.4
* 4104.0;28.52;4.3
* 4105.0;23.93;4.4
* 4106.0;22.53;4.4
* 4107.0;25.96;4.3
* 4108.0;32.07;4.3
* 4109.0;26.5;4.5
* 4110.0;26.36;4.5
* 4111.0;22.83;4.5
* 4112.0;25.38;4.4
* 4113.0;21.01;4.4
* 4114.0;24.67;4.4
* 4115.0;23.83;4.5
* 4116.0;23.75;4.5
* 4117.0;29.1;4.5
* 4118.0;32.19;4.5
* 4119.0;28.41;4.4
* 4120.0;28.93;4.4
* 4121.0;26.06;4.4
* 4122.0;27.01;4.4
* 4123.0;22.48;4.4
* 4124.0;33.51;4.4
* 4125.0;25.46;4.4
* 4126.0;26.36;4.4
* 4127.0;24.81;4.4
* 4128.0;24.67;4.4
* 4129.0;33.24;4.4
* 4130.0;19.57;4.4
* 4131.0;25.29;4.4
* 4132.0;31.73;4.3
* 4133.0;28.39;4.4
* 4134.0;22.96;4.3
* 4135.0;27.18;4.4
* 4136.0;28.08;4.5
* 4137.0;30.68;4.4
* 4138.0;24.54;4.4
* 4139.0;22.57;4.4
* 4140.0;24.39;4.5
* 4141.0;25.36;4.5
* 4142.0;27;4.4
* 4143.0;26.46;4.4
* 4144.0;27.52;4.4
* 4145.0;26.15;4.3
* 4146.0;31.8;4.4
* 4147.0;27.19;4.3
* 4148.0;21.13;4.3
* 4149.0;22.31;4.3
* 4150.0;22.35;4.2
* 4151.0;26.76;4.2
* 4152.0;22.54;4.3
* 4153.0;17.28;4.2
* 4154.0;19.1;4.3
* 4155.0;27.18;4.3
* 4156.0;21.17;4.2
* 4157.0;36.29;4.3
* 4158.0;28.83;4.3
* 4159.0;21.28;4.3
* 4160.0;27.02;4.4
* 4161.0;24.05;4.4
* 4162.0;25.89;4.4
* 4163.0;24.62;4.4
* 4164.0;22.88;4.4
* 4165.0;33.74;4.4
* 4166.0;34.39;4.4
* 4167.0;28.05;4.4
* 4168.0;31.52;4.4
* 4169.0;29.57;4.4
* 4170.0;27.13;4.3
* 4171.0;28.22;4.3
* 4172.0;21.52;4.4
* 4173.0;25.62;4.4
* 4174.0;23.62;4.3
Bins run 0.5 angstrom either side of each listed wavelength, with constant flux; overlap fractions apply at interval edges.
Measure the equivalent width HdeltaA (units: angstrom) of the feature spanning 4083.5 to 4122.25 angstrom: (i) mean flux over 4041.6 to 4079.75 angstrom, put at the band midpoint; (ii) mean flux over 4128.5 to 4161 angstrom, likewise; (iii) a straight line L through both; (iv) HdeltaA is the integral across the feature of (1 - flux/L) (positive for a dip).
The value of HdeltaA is -0.18 angstrom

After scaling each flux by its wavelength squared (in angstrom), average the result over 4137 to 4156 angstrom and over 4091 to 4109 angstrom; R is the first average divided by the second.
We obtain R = 1.0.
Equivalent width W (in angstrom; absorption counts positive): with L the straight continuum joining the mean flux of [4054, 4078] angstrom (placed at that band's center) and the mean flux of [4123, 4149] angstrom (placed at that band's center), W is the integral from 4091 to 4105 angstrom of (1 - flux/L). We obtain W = 0.7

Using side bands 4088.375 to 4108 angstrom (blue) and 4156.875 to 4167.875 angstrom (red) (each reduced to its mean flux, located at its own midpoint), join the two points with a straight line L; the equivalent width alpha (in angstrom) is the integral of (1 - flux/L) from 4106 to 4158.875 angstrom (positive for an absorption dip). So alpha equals 1.4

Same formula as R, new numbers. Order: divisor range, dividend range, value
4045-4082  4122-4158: 1.00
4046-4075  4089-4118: 0.96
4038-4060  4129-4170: 1.01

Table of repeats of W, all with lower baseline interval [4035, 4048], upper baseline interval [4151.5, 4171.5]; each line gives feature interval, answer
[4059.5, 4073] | -0.8 angstrom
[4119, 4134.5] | -0.4 angstrom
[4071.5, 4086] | -0.6 angstrom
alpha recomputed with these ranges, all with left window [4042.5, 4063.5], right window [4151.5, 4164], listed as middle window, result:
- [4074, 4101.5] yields 0.3 angstrom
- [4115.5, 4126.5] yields -0.9 angstrom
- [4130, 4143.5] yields -0.6 angstrom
